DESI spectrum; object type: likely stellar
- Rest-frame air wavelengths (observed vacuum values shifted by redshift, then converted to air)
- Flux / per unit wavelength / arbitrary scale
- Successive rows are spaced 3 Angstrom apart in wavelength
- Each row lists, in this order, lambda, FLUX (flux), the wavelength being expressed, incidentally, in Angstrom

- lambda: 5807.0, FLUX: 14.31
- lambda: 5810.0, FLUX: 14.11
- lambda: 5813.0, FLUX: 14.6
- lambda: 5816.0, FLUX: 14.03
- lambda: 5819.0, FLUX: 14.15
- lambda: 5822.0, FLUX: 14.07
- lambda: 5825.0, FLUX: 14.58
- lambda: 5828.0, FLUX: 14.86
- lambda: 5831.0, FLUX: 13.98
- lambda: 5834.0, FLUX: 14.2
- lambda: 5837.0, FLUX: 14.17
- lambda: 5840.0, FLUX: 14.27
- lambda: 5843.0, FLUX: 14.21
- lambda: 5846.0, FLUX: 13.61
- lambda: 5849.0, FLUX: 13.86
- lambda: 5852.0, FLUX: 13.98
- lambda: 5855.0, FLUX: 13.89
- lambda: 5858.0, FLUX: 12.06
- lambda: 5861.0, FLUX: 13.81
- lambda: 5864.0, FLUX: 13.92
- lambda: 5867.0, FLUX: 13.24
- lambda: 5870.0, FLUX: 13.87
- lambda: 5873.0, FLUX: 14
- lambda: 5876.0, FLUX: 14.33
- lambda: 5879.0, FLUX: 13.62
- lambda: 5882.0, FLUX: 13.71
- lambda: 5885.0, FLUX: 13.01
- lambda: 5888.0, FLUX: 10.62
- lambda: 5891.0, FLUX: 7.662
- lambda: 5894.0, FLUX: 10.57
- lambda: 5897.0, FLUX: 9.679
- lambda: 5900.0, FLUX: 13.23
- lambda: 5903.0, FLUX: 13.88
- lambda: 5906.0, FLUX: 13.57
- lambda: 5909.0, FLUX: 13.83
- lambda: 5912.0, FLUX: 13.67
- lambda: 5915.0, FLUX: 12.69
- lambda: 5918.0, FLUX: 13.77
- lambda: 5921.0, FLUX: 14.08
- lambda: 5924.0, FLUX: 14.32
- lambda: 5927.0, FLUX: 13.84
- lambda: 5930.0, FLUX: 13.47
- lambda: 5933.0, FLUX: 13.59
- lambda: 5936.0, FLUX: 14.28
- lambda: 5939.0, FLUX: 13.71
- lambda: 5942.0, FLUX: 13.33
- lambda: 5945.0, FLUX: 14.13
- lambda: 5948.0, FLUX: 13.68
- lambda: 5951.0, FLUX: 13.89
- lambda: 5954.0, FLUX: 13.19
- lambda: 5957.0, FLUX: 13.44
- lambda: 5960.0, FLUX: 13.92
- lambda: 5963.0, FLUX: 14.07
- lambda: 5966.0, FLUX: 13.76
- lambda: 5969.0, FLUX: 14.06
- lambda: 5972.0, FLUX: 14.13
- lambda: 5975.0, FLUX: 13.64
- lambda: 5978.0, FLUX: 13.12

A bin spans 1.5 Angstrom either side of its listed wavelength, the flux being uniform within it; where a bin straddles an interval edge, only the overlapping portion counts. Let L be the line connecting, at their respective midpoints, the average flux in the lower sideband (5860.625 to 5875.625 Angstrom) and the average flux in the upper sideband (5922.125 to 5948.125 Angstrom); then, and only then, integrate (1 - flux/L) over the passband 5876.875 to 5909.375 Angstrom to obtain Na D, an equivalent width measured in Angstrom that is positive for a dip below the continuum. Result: 4.0 Angstrom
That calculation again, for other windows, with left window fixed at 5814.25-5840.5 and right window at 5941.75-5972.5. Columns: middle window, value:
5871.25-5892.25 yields 2.34 Angstrom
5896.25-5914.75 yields 1.17 Angstrom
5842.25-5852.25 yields 0.21 Angstrom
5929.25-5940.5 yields 0.07 Angstrom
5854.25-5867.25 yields 0.71 Angstrom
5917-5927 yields -0.09 Angstrom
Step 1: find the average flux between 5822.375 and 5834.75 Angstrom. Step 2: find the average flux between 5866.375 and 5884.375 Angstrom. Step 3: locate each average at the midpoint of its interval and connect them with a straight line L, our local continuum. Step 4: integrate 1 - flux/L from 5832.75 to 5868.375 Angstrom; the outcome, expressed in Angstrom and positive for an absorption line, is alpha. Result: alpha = 0.9 Angstrom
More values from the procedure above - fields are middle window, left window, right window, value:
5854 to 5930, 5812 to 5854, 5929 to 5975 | 5.32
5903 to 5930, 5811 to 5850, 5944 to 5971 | 0.41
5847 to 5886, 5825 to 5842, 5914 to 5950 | 1.34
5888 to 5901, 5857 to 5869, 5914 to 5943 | 3.19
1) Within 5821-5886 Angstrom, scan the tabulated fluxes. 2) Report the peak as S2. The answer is 14.86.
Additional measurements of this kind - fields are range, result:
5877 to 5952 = 14.32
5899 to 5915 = 13.88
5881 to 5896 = 13.71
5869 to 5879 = 14.33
